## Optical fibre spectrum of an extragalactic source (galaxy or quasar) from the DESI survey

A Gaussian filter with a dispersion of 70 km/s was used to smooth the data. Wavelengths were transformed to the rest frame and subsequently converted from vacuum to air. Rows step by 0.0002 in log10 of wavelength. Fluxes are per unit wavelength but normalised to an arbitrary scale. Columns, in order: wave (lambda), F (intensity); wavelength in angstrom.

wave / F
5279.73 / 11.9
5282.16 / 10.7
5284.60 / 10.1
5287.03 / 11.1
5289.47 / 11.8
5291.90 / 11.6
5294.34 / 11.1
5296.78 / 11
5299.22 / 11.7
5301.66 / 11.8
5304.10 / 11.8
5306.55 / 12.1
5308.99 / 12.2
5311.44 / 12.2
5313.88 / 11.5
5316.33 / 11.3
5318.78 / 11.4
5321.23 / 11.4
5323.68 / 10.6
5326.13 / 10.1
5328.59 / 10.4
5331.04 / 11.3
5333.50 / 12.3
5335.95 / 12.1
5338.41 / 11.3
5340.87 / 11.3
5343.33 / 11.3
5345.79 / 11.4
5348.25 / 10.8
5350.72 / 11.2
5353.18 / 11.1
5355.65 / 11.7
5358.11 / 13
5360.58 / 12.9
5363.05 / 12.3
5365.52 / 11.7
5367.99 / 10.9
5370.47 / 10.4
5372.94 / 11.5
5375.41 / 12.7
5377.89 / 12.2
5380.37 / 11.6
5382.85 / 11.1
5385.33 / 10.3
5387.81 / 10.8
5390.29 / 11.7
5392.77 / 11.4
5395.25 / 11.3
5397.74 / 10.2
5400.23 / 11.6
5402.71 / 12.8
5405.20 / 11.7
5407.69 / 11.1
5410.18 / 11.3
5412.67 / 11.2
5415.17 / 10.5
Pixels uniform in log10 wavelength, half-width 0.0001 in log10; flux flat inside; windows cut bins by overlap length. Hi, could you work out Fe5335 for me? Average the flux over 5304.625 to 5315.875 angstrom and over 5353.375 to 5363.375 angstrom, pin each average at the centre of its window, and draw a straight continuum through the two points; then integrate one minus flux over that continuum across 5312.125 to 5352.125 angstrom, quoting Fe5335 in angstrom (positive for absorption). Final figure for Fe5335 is 2.9 angstrom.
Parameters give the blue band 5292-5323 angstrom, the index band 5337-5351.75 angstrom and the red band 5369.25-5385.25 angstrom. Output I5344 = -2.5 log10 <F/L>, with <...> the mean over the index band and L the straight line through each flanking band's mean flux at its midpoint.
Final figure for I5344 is 0.03 mag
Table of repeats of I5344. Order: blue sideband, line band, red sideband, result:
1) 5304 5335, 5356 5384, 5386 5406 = -0.04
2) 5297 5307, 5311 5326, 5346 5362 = 0.05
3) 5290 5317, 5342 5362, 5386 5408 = -0.01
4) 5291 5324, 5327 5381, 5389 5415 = -0.01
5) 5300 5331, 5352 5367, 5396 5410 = -0.06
